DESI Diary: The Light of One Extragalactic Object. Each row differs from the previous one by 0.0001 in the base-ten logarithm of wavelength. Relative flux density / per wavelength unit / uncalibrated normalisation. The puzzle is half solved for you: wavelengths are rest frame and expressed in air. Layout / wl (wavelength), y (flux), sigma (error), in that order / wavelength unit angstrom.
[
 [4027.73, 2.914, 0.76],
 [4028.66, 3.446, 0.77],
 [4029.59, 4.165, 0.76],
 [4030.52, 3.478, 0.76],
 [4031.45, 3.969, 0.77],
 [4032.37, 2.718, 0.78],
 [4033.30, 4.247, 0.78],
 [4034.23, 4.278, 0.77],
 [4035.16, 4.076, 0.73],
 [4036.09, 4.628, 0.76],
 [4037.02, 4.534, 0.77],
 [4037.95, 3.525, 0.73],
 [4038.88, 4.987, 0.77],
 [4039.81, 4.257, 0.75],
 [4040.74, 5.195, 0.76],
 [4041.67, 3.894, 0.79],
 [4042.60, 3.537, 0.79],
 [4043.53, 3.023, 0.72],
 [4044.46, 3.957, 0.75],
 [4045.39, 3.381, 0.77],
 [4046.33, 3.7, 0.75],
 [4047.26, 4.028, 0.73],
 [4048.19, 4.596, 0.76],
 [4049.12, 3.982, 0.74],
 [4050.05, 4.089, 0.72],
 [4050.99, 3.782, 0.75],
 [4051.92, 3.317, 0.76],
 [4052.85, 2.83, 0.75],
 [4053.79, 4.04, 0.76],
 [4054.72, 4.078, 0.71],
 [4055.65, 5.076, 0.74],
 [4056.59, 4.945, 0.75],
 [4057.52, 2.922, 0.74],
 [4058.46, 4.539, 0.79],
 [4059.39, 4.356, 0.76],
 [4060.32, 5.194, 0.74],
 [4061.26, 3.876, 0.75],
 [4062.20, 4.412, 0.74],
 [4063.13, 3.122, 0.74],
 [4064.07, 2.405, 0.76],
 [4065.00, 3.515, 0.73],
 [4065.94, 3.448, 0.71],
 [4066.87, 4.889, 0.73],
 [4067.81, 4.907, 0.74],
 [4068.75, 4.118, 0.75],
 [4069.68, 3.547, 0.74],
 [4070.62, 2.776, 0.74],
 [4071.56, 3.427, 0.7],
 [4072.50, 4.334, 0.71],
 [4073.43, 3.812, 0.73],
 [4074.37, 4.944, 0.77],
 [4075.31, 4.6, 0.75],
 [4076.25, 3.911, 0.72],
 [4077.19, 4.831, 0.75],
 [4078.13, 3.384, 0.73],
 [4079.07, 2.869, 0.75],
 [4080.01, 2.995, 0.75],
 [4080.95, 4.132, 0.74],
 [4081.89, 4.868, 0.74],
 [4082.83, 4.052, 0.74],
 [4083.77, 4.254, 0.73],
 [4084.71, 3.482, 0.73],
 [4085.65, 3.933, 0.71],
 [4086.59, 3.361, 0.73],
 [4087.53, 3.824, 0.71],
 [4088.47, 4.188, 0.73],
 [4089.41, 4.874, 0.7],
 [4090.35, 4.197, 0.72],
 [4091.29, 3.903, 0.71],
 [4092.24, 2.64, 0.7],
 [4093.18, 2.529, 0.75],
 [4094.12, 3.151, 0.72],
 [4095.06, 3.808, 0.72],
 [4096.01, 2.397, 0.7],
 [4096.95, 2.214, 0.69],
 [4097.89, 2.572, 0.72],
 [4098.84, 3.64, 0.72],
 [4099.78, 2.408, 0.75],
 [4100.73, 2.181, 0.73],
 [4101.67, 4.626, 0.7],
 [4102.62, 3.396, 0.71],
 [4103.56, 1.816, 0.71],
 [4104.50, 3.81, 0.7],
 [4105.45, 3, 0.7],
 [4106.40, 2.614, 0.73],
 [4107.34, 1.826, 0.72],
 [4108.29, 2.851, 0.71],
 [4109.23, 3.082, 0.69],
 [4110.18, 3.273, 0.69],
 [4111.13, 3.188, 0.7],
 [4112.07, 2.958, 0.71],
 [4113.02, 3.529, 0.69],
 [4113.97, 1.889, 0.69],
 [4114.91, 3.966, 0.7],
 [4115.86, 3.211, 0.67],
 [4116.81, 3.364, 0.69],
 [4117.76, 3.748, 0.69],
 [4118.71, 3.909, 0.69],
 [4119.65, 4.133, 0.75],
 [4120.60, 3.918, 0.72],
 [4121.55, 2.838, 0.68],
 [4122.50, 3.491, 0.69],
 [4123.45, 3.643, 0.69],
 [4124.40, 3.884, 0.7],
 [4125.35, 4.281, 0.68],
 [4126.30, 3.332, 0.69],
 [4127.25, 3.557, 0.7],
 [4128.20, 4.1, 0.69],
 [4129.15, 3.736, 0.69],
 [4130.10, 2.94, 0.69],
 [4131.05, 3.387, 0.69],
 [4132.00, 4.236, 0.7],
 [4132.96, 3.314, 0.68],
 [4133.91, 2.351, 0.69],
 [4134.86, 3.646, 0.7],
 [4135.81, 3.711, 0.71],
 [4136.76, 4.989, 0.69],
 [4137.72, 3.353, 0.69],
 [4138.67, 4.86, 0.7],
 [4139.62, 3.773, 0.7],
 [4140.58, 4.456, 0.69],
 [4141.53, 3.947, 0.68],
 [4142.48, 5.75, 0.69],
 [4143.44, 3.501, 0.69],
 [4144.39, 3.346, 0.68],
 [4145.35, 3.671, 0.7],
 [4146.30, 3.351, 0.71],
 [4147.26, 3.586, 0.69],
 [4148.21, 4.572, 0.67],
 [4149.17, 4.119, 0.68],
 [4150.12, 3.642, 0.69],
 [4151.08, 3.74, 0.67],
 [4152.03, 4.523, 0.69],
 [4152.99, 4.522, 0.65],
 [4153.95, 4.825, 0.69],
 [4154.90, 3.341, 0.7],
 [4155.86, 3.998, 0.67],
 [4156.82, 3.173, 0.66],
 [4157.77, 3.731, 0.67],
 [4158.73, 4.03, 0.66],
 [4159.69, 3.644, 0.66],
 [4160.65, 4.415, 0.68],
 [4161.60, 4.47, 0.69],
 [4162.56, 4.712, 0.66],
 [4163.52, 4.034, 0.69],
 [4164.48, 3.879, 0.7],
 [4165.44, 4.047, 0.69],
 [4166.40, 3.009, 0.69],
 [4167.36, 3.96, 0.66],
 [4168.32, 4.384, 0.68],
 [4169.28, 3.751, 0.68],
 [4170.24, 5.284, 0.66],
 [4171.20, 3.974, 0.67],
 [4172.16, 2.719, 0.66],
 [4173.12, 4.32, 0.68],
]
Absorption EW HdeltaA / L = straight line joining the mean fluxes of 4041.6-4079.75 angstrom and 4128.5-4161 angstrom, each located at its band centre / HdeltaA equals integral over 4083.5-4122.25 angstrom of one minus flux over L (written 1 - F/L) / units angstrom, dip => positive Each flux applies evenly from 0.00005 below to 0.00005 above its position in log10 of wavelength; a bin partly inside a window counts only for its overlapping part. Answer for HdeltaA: 6.17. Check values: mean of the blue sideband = 3.91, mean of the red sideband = 3.89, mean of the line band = 3.28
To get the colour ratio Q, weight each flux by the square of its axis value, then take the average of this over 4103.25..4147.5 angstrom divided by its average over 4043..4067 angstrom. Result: 0.9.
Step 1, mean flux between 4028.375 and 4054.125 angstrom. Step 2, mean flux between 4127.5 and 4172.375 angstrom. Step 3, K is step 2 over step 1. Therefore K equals 1.0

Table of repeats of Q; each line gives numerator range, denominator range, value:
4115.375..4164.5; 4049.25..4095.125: 1.03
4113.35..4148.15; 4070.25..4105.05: 1.06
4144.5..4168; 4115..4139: 1.09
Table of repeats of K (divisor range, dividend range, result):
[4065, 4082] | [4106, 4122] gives 0.81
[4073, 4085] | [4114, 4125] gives 0.89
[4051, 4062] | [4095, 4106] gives 0.72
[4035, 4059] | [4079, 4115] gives 0.81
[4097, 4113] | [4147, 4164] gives 1.38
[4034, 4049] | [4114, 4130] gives 0.89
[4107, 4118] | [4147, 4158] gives 1.30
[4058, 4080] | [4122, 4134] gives 0.91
